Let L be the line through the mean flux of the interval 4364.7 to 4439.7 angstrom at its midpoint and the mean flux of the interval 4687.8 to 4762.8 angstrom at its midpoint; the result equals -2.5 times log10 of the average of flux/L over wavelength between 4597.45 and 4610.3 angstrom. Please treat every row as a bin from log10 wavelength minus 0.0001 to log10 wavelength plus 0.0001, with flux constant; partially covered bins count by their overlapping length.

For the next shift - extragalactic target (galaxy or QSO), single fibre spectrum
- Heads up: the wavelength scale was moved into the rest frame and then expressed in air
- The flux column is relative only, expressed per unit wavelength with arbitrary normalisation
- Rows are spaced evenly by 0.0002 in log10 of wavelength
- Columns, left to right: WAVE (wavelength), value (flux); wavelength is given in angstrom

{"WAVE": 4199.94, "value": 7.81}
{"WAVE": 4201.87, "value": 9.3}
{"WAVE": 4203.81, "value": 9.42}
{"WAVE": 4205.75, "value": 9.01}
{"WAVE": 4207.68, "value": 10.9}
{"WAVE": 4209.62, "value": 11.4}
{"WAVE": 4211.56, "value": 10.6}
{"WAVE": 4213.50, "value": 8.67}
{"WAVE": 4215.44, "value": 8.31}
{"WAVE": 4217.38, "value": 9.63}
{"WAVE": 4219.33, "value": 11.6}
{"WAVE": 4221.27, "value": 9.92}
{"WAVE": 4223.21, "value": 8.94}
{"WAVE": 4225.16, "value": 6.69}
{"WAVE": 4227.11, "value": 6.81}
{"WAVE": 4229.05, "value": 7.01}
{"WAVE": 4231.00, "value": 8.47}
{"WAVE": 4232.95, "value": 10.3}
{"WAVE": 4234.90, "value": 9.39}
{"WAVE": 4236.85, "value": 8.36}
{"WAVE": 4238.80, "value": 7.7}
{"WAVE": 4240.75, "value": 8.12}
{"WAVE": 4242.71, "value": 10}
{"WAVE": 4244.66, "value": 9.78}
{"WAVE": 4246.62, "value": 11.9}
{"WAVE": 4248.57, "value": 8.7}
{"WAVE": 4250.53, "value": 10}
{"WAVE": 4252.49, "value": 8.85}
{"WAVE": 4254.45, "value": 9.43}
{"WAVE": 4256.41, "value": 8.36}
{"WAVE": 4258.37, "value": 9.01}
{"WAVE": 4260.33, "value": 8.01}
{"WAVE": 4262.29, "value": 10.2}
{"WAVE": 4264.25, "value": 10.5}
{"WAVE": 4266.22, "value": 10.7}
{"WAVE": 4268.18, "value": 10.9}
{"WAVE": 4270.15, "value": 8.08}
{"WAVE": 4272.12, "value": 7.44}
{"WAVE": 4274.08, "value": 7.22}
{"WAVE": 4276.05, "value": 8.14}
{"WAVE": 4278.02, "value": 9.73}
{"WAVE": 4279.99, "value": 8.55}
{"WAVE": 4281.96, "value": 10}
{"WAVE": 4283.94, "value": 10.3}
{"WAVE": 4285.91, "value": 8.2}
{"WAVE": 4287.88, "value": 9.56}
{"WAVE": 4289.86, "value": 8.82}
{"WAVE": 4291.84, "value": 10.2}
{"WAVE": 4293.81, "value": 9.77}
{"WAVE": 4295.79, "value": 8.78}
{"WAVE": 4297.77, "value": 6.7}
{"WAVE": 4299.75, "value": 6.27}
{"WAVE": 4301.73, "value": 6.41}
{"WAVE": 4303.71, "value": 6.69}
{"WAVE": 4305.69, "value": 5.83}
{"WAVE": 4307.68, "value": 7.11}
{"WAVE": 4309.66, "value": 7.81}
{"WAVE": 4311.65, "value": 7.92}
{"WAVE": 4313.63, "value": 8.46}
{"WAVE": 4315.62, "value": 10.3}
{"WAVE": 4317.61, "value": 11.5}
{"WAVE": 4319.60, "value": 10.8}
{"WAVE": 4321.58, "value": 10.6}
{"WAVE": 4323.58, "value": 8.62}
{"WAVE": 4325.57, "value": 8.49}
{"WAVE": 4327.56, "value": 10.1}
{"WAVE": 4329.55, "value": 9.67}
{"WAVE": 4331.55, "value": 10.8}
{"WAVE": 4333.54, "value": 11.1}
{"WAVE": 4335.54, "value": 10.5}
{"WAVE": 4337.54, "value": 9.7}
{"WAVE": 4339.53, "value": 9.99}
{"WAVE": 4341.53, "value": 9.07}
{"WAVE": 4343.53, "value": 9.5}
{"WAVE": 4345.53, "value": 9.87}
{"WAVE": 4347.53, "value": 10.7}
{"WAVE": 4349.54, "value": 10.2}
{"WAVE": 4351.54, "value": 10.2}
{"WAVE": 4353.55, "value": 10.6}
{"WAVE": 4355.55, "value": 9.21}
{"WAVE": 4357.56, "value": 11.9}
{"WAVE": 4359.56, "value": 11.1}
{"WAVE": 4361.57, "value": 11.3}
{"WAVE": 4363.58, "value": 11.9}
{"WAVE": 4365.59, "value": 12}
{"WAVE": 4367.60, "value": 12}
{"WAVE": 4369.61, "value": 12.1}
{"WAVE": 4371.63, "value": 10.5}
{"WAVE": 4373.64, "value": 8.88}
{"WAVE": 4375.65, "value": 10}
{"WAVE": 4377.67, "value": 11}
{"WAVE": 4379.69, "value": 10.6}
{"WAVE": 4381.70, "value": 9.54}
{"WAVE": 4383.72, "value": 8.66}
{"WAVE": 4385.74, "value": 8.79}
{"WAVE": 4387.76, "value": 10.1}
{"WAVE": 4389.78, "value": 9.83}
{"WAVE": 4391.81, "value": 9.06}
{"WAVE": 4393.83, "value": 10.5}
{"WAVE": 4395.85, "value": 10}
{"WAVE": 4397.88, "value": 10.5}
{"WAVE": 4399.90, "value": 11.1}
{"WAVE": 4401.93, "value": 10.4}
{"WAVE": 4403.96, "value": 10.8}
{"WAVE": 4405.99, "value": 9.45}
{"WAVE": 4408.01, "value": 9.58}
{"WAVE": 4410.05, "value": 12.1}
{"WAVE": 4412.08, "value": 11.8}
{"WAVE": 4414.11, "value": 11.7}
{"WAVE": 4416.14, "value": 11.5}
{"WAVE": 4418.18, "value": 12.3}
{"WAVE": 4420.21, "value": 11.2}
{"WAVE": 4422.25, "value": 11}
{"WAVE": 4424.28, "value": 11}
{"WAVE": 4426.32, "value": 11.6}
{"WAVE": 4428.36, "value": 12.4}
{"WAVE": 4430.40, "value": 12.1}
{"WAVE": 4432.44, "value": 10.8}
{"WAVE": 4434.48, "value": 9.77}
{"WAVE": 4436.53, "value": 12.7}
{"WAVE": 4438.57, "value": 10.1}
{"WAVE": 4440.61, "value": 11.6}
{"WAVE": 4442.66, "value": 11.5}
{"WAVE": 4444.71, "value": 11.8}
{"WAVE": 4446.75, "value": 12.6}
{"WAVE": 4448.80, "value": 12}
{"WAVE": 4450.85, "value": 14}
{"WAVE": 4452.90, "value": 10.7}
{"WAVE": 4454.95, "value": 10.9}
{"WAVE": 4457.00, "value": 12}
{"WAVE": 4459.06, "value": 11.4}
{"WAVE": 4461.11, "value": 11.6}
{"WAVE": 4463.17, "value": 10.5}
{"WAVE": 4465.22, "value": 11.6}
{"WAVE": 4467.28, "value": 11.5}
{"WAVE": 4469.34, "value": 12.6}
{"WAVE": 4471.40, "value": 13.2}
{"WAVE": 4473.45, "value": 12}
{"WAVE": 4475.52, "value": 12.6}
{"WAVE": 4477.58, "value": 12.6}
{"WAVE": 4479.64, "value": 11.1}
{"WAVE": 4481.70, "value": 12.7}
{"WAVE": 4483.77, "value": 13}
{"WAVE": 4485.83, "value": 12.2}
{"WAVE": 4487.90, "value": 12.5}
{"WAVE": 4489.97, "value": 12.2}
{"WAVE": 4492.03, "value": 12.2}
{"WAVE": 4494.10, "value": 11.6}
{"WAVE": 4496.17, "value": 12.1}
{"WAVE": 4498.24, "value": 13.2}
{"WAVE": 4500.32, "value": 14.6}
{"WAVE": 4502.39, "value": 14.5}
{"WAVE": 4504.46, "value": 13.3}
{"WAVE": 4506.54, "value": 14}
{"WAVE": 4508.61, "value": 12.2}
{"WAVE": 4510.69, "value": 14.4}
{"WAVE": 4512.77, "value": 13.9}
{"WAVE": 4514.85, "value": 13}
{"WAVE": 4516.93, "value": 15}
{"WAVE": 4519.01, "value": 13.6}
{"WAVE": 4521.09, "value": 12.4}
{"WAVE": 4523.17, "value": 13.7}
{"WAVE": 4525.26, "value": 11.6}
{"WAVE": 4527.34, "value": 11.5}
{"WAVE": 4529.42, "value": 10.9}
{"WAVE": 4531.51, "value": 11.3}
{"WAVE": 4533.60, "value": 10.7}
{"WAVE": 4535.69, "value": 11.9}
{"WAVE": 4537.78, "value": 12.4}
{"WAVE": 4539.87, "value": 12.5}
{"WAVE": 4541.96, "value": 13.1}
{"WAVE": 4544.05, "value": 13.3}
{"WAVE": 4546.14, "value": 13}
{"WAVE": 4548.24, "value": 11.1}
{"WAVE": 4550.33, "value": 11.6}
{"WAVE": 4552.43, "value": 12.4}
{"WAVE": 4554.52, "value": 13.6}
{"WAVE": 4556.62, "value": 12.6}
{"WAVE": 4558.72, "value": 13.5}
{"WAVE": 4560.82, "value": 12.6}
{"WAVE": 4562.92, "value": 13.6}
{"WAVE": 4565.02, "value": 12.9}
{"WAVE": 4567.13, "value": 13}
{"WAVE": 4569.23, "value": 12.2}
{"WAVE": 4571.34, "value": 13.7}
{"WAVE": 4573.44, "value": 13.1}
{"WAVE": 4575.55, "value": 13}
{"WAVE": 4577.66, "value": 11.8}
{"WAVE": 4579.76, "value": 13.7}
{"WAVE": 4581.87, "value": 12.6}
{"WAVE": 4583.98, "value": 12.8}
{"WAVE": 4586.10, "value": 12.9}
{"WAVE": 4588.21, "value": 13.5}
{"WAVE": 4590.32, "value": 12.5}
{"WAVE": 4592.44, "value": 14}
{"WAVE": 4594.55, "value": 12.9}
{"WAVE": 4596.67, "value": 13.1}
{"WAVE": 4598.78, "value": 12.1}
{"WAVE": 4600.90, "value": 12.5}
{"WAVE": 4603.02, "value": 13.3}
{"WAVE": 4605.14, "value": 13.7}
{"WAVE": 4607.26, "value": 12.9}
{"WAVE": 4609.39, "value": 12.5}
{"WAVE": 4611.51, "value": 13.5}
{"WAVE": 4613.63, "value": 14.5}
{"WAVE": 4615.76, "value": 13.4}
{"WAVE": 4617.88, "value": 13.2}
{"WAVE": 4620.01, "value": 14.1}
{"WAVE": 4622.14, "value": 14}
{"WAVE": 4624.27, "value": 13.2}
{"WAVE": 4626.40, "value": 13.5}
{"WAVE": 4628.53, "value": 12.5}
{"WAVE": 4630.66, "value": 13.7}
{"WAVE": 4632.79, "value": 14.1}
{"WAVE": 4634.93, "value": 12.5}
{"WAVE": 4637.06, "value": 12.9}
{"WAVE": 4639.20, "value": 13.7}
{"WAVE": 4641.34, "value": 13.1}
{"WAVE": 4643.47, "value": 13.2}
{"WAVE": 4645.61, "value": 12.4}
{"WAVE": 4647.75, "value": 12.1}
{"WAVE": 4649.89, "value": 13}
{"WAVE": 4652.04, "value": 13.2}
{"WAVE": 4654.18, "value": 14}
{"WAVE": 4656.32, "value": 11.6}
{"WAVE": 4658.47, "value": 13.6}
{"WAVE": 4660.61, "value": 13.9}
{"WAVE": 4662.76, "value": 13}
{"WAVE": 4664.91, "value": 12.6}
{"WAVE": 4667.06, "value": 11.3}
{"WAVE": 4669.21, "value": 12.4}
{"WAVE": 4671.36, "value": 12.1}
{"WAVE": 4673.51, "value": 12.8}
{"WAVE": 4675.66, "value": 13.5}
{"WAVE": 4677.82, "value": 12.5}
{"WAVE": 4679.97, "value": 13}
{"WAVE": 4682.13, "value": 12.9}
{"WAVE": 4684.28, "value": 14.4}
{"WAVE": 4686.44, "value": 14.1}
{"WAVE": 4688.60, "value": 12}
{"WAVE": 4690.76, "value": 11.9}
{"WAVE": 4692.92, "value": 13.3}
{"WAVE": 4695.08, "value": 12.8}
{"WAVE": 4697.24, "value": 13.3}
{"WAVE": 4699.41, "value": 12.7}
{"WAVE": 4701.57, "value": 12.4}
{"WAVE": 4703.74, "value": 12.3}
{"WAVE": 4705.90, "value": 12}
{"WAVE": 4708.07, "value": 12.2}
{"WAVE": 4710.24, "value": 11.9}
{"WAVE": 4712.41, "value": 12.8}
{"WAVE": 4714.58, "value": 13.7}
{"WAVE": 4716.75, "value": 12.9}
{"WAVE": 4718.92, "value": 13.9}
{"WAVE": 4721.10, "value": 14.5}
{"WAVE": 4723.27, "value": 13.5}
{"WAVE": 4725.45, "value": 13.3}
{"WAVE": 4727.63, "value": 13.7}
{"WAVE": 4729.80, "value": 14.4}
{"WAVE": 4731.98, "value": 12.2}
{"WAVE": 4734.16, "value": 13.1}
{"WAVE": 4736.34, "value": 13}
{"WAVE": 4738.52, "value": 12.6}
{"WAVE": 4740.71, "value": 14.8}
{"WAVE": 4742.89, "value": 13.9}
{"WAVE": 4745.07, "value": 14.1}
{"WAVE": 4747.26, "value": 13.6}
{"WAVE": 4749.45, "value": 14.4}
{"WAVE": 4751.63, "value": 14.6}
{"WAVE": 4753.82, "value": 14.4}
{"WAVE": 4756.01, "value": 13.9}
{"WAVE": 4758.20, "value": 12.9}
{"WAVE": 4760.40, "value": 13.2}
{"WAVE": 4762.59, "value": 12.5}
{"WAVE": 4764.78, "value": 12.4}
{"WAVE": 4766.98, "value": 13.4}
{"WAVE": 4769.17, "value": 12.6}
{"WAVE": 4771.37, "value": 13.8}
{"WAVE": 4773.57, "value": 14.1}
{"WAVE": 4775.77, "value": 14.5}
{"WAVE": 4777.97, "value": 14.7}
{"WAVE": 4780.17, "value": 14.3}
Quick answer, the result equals -0.05 mag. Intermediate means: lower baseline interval 10.7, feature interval 12.8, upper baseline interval 13.2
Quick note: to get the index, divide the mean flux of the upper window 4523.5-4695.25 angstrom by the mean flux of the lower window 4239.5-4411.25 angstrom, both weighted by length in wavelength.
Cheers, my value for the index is 1.3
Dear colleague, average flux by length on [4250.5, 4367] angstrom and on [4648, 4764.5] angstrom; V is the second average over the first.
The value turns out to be 1.4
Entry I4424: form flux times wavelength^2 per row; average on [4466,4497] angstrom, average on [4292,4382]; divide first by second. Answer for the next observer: 1.35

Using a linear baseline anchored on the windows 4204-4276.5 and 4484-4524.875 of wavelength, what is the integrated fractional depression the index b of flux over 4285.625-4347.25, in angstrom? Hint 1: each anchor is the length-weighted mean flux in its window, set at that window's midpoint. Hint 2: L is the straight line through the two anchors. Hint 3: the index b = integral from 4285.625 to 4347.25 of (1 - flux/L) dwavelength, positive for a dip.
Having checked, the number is 7.8 angstrom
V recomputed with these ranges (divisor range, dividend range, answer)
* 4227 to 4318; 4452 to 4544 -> 1.42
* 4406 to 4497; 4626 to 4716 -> 1.10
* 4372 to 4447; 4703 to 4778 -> 1.25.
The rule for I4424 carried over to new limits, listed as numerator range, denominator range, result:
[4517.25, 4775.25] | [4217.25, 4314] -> 1.77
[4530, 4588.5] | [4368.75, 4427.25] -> 1.29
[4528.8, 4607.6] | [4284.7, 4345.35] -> 1.58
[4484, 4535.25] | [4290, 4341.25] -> 1.55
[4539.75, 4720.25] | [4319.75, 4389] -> 1.43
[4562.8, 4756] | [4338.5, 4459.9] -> 1.36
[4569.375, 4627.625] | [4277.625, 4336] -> 1.67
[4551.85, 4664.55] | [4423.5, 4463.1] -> 1.22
